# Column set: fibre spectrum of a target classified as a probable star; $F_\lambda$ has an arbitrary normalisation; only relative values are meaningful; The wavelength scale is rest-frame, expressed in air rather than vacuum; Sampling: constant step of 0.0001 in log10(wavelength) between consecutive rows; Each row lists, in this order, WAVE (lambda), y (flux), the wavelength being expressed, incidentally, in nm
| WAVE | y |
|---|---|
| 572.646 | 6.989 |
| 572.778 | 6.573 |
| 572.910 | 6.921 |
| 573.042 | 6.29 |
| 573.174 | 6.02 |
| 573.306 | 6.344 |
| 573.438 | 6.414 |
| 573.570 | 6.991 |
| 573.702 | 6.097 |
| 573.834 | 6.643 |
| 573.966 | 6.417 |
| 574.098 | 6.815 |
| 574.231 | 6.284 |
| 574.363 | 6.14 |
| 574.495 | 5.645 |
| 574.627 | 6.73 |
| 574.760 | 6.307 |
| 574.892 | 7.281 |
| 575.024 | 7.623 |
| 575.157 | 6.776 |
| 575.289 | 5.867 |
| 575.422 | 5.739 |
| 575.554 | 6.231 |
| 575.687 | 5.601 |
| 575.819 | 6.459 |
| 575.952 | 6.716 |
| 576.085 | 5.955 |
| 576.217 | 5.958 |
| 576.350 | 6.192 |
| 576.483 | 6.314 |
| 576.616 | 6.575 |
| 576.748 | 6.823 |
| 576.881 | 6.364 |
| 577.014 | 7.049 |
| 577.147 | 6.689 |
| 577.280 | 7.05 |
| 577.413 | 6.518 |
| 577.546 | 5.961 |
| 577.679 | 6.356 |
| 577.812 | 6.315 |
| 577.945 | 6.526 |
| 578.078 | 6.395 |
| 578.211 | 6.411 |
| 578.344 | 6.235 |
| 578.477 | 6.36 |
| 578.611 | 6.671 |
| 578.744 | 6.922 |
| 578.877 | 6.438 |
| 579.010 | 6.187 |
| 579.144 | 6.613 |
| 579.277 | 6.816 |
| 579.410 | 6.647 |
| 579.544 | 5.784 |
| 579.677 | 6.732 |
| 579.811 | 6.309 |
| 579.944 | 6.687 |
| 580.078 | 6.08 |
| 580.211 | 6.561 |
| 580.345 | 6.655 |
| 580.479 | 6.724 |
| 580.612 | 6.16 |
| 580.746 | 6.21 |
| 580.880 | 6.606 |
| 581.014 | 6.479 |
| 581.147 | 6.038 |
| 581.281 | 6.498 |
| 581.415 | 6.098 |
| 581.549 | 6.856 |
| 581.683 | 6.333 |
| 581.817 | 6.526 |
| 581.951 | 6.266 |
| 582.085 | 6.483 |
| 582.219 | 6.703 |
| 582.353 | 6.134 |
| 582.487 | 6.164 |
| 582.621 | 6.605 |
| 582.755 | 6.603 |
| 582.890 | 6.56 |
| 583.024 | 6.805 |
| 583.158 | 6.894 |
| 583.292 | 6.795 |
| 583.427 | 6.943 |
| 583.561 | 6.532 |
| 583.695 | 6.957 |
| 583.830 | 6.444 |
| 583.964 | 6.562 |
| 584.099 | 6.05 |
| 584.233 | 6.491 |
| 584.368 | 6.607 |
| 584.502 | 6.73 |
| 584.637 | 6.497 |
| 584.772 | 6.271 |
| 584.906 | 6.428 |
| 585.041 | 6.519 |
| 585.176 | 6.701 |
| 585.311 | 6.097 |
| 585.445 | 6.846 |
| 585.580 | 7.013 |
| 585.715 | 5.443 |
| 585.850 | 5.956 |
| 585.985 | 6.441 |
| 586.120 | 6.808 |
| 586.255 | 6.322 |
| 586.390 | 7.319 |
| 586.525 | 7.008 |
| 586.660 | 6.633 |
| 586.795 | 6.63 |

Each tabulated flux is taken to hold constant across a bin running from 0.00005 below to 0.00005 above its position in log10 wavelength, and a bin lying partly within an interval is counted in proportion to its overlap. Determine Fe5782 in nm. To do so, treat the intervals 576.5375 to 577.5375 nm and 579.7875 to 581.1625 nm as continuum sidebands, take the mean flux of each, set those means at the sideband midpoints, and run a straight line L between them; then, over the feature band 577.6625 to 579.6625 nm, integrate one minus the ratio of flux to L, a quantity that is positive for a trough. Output 0.03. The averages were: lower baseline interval 6.67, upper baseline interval 6.43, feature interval 6.46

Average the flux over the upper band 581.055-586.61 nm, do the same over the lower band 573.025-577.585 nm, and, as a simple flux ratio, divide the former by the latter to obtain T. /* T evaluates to 1.0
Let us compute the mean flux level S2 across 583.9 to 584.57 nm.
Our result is 6.48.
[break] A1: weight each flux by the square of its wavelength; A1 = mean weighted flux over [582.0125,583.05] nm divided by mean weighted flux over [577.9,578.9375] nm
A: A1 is 1.0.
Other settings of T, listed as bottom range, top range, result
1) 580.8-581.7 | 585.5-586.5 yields 1.01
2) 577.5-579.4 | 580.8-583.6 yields 1.01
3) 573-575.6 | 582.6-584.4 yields 1.03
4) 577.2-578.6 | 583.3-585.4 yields 1.02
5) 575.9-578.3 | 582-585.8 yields 1.01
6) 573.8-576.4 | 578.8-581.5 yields 1.01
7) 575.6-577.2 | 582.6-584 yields 1.05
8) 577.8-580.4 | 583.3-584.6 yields 1.02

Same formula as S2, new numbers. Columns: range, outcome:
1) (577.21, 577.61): 6.51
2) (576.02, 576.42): 6.04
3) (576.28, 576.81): 6.47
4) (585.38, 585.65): 6.91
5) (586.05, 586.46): 6.81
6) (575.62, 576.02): 6.25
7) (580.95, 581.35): 6.34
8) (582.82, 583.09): 6.67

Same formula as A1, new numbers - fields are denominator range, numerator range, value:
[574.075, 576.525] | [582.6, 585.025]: 1.07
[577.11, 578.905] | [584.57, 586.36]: 1.02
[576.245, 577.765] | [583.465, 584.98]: 1.03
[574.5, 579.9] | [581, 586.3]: 1.03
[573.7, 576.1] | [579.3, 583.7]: 1.04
